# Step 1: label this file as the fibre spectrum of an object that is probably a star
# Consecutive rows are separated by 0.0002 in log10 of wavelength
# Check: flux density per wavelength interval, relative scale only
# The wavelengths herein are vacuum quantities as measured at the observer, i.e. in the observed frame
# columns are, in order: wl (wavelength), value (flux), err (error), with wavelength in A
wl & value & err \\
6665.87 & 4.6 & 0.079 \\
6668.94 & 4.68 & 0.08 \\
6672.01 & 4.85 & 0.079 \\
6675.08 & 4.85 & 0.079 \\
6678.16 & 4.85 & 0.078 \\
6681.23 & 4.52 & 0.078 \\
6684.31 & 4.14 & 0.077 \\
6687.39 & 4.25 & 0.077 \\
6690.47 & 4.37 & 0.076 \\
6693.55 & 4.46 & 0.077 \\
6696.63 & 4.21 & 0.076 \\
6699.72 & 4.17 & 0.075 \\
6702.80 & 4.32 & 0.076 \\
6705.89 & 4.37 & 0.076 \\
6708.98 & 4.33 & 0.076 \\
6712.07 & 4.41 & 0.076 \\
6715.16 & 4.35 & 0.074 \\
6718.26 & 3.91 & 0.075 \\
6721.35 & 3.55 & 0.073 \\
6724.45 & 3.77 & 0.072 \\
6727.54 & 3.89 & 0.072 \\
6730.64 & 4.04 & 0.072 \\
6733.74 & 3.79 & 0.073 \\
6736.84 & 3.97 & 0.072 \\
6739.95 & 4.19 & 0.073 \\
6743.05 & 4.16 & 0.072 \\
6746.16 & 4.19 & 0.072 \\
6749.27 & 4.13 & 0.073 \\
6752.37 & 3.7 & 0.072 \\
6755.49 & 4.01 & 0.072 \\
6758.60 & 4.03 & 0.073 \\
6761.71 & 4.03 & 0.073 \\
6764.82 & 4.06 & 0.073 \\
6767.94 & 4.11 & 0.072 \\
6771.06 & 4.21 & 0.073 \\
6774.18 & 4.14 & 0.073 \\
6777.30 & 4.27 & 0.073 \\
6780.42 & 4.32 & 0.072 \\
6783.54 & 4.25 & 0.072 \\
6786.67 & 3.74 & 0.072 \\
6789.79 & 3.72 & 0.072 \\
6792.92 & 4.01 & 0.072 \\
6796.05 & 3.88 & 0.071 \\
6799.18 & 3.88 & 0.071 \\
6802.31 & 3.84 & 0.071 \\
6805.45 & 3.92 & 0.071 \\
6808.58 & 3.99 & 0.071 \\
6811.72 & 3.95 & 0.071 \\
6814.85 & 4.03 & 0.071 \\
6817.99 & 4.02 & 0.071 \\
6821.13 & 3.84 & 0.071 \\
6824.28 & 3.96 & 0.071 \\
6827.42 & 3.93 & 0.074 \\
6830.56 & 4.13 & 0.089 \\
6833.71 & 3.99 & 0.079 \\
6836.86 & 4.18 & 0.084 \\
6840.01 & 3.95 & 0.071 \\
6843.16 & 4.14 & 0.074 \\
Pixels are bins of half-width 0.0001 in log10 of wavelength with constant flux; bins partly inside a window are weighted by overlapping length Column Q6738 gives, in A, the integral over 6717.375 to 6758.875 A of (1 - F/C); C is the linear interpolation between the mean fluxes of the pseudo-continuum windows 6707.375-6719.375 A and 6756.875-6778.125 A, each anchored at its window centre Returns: 2.4 A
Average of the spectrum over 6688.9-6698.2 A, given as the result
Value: 4.35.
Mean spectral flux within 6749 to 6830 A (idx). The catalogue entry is 4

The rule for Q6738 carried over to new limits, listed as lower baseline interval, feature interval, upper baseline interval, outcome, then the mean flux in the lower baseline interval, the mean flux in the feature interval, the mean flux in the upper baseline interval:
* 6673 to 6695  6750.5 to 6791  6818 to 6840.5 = 1.5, 4.5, 4.05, 4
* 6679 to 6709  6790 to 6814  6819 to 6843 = 0.9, 4.33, 3.92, 4.01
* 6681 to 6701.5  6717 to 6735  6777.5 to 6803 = 1.5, 4.29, 3.83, 3.98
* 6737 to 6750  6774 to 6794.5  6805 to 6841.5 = 0.0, 4.15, 4.06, 3.99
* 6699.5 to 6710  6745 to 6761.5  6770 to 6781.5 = 1.0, 4.31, 4.01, 4.23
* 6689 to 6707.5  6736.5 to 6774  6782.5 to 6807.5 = 0.0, 4.32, 4.07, 3.9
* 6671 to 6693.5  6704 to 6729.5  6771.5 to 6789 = 1.9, 4.53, 4.07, 4.13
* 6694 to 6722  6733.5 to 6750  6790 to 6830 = 0.1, 4.21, 4.09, 3.94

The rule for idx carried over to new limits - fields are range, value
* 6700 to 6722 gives 4.2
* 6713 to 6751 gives 4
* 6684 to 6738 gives 4.13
